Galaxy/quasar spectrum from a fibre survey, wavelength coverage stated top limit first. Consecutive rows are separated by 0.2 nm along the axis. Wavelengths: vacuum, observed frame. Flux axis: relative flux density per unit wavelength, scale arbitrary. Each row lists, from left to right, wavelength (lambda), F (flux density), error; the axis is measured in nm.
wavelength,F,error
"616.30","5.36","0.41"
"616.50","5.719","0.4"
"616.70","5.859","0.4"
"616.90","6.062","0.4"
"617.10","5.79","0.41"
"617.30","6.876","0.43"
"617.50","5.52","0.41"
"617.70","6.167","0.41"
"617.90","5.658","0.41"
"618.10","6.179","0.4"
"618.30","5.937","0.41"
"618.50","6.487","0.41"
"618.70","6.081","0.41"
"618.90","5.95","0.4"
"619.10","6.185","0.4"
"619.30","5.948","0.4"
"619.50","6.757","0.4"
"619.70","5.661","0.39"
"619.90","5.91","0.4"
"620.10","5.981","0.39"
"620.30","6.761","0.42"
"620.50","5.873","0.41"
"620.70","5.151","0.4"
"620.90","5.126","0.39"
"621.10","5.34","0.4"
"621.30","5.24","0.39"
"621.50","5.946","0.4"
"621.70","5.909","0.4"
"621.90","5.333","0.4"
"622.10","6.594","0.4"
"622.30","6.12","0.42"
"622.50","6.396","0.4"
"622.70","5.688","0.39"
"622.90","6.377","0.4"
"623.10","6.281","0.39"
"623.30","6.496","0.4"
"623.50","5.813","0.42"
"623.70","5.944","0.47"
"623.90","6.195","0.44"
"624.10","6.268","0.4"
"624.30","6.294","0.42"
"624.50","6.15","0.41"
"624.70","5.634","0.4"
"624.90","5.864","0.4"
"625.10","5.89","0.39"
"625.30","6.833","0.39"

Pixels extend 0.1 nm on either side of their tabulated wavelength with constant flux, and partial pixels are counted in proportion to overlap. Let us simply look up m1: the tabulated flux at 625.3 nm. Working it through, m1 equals 6.833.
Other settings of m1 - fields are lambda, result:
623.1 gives 6.281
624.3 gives 6.294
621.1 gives 5.34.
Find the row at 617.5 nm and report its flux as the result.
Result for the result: 5.52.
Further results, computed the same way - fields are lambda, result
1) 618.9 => 5.95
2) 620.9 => 5.126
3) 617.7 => 6.167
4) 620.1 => 5.981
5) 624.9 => 5.864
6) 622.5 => 6.396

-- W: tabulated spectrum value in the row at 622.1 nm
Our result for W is 6.594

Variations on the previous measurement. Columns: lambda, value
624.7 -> 5.634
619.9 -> 5.91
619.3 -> 5.948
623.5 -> 5.813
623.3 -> 6.496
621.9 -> 5.333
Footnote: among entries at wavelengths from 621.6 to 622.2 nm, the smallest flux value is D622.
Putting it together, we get 5.333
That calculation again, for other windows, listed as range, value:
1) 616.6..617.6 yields 5.52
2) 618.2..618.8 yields 5.937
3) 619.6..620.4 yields 5.661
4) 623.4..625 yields 5.634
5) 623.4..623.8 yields 5.813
